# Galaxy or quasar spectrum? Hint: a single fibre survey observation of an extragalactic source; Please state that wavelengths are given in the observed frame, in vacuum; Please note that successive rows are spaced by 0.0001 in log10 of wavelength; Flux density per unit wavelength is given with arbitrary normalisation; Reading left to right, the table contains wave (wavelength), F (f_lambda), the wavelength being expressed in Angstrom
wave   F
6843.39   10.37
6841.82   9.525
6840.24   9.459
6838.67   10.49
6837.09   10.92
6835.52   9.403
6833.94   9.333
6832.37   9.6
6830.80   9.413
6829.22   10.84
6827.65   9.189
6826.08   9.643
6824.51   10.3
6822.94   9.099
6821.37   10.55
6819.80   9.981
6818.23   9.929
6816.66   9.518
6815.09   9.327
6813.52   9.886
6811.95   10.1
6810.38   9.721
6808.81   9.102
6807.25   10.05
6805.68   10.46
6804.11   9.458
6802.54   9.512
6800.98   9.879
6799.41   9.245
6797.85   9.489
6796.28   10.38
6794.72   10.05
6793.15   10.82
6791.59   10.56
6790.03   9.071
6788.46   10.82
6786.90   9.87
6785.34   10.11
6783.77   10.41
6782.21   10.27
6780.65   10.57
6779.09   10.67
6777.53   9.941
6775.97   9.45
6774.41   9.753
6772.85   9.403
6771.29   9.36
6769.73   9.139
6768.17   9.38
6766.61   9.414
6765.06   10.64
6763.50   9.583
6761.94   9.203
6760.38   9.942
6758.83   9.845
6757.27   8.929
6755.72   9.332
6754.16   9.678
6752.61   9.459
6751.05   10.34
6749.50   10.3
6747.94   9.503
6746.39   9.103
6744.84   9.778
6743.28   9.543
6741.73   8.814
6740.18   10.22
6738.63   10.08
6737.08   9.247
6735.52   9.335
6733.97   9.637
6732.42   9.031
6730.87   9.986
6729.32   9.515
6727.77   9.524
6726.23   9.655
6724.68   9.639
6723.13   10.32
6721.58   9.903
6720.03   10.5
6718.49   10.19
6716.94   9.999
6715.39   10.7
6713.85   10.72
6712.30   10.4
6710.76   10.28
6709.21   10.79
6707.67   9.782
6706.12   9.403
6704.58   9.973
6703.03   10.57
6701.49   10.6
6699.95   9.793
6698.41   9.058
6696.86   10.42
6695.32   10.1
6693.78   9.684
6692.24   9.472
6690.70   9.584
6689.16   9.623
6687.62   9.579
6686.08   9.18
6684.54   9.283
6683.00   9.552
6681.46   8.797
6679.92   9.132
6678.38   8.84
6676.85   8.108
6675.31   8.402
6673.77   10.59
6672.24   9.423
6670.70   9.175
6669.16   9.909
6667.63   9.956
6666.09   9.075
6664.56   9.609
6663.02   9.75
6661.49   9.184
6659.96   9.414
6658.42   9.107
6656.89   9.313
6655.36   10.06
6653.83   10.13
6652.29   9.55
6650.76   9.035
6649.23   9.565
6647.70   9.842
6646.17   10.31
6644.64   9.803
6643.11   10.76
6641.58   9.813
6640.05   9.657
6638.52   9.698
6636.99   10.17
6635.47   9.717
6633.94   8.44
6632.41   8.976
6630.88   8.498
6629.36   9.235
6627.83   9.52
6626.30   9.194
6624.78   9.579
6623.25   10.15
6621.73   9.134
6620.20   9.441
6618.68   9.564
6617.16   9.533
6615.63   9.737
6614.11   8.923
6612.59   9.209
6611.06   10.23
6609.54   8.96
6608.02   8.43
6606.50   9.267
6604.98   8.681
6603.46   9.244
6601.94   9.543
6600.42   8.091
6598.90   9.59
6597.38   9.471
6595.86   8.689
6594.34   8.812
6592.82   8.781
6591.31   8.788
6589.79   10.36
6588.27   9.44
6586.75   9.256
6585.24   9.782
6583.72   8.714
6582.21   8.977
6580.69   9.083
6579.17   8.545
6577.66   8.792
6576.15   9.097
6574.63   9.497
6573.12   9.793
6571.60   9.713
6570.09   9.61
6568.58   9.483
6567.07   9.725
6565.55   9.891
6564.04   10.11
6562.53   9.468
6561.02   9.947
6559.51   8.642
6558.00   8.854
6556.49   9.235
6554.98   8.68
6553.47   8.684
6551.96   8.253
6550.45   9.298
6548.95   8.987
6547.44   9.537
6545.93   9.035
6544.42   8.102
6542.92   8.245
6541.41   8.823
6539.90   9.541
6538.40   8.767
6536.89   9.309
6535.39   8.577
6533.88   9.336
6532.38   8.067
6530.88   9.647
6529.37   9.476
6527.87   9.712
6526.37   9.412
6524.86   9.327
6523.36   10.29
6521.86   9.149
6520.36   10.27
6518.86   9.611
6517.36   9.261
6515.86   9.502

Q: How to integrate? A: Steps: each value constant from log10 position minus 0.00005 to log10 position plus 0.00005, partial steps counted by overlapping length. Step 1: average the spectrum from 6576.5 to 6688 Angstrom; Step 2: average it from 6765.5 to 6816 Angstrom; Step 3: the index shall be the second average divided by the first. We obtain 1.06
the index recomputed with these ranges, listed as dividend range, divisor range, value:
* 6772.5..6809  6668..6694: 1.07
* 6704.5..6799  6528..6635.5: 1.07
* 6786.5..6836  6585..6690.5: 1.05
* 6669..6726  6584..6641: 1.05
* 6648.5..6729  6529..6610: 1.06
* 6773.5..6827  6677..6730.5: 1.01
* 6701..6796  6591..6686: 1.06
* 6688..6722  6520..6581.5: 1.09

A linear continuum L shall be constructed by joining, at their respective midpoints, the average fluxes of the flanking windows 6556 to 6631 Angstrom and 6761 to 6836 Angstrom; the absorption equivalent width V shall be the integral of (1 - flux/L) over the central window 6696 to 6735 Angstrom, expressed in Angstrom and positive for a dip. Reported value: -1.6 Angstrom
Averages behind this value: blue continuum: 9.29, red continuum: 9.83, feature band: 10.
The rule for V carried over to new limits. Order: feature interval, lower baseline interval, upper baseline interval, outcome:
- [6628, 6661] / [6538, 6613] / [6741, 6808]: -0.67 Angstrom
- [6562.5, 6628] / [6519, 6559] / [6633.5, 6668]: 0.49 Angstrom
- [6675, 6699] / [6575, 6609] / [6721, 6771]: 0.23 Angstrom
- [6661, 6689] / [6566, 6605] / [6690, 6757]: 0.92 Angstrom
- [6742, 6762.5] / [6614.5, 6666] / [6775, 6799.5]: 0.81 Angstrom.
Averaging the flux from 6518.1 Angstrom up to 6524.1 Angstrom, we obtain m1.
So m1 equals 9.84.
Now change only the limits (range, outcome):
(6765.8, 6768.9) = 9.43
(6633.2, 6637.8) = 9.46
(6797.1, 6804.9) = 9.52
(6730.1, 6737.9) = 9.44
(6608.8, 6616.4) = 9.41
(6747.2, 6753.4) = 9.9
